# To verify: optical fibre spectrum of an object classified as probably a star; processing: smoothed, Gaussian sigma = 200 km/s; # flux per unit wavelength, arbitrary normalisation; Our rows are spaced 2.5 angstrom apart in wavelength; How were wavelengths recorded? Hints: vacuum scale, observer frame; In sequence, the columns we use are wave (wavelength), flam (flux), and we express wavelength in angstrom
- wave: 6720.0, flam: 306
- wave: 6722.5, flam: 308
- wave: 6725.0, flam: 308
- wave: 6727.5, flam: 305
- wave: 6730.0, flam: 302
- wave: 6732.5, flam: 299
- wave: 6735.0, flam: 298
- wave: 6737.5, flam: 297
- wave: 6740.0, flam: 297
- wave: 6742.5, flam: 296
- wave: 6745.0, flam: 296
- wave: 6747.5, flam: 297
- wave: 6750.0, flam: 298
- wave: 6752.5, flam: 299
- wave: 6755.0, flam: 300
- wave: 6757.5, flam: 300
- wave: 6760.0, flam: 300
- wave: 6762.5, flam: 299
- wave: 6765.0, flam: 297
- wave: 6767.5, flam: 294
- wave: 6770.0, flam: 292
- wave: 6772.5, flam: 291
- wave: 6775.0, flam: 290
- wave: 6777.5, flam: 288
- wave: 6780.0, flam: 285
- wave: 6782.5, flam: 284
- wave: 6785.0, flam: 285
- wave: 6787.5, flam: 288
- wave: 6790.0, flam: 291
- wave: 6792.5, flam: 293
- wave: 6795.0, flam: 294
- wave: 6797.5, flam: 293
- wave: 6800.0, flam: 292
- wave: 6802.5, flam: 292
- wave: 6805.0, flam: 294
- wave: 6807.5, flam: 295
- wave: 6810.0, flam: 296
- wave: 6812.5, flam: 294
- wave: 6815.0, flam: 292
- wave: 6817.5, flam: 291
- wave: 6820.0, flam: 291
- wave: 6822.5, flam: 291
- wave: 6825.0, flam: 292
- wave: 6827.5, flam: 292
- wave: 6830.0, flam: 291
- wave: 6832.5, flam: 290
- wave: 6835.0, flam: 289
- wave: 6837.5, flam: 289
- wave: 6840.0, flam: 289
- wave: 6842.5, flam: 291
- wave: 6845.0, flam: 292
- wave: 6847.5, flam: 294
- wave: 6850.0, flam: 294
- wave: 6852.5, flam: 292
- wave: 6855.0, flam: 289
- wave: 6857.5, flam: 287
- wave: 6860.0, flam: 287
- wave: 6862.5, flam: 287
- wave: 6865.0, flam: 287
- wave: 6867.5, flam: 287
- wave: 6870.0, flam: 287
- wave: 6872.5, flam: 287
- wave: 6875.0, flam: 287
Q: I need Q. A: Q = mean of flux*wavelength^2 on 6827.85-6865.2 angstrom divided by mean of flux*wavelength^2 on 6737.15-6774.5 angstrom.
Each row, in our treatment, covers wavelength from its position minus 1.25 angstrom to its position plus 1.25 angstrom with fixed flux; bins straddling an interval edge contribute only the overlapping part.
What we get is 1.0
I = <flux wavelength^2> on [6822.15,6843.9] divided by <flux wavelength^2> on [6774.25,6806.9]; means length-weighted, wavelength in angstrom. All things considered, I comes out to 1.01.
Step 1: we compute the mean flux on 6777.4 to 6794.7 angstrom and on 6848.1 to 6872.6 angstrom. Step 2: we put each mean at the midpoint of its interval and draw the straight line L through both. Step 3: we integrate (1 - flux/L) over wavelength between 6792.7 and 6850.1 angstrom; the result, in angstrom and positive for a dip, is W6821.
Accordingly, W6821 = -0.7 angstrom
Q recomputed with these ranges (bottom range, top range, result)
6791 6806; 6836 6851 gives 1.01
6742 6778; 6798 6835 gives 1.00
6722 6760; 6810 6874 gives 1.00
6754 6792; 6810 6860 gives 1.01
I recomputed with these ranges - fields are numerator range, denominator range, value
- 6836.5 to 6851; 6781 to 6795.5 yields 1.03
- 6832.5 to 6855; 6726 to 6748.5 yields 1.01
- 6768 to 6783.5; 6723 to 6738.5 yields 0.97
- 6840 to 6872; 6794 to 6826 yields 1.00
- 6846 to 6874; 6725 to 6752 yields 1.00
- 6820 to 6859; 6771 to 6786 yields 1.03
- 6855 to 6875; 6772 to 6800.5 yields 1.02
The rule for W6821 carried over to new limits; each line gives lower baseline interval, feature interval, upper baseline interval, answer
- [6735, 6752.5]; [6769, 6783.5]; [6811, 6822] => 0.32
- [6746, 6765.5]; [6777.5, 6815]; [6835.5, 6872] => 0.48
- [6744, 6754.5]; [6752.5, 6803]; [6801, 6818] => 0.54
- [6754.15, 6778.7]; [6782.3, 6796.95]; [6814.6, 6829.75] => 0.19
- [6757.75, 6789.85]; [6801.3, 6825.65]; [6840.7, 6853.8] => -0.07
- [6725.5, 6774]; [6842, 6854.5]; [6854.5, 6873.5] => -0.17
